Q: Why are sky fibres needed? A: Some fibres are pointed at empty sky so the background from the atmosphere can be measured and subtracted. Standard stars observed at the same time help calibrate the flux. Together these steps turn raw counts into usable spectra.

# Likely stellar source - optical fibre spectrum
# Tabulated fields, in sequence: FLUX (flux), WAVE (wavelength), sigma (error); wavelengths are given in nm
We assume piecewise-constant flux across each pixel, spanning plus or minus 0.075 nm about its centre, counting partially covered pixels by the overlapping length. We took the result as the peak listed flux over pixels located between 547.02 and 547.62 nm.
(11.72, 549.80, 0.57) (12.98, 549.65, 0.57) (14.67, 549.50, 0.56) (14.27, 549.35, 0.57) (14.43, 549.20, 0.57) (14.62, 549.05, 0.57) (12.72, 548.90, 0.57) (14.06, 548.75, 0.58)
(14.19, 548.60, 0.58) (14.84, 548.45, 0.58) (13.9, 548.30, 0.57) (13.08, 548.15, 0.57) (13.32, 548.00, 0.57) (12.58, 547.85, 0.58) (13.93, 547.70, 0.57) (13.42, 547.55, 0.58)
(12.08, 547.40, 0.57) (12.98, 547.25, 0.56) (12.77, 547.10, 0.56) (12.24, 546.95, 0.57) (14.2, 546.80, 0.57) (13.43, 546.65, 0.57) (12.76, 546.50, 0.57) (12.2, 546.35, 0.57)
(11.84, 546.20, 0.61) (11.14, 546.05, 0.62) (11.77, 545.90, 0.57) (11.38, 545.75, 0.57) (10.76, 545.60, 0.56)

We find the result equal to 13.42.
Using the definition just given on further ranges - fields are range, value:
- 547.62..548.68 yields 14.84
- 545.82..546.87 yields 14.2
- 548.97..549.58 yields 14.67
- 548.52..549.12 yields 14.62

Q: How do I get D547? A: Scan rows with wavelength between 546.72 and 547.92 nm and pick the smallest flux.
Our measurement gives 12.08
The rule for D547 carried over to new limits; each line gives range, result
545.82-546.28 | 11.14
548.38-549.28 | 12.72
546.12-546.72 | 11.84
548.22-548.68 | 13.9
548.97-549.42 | 14.27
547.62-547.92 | 12.58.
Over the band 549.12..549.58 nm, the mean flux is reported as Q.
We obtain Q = 14.4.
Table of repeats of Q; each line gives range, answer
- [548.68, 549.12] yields 13.8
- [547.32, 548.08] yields 13.1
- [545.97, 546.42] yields 11.7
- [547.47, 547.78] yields 13.6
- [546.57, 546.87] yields 13.8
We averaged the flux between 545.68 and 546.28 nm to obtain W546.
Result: 11.5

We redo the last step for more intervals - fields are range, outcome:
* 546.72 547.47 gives 12.9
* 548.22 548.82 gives 14.2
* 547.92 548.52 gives 13.8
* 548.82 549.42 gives 14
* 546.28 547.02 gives 13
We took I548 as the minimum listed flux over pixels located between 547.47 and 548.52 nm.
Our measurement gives 12.58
